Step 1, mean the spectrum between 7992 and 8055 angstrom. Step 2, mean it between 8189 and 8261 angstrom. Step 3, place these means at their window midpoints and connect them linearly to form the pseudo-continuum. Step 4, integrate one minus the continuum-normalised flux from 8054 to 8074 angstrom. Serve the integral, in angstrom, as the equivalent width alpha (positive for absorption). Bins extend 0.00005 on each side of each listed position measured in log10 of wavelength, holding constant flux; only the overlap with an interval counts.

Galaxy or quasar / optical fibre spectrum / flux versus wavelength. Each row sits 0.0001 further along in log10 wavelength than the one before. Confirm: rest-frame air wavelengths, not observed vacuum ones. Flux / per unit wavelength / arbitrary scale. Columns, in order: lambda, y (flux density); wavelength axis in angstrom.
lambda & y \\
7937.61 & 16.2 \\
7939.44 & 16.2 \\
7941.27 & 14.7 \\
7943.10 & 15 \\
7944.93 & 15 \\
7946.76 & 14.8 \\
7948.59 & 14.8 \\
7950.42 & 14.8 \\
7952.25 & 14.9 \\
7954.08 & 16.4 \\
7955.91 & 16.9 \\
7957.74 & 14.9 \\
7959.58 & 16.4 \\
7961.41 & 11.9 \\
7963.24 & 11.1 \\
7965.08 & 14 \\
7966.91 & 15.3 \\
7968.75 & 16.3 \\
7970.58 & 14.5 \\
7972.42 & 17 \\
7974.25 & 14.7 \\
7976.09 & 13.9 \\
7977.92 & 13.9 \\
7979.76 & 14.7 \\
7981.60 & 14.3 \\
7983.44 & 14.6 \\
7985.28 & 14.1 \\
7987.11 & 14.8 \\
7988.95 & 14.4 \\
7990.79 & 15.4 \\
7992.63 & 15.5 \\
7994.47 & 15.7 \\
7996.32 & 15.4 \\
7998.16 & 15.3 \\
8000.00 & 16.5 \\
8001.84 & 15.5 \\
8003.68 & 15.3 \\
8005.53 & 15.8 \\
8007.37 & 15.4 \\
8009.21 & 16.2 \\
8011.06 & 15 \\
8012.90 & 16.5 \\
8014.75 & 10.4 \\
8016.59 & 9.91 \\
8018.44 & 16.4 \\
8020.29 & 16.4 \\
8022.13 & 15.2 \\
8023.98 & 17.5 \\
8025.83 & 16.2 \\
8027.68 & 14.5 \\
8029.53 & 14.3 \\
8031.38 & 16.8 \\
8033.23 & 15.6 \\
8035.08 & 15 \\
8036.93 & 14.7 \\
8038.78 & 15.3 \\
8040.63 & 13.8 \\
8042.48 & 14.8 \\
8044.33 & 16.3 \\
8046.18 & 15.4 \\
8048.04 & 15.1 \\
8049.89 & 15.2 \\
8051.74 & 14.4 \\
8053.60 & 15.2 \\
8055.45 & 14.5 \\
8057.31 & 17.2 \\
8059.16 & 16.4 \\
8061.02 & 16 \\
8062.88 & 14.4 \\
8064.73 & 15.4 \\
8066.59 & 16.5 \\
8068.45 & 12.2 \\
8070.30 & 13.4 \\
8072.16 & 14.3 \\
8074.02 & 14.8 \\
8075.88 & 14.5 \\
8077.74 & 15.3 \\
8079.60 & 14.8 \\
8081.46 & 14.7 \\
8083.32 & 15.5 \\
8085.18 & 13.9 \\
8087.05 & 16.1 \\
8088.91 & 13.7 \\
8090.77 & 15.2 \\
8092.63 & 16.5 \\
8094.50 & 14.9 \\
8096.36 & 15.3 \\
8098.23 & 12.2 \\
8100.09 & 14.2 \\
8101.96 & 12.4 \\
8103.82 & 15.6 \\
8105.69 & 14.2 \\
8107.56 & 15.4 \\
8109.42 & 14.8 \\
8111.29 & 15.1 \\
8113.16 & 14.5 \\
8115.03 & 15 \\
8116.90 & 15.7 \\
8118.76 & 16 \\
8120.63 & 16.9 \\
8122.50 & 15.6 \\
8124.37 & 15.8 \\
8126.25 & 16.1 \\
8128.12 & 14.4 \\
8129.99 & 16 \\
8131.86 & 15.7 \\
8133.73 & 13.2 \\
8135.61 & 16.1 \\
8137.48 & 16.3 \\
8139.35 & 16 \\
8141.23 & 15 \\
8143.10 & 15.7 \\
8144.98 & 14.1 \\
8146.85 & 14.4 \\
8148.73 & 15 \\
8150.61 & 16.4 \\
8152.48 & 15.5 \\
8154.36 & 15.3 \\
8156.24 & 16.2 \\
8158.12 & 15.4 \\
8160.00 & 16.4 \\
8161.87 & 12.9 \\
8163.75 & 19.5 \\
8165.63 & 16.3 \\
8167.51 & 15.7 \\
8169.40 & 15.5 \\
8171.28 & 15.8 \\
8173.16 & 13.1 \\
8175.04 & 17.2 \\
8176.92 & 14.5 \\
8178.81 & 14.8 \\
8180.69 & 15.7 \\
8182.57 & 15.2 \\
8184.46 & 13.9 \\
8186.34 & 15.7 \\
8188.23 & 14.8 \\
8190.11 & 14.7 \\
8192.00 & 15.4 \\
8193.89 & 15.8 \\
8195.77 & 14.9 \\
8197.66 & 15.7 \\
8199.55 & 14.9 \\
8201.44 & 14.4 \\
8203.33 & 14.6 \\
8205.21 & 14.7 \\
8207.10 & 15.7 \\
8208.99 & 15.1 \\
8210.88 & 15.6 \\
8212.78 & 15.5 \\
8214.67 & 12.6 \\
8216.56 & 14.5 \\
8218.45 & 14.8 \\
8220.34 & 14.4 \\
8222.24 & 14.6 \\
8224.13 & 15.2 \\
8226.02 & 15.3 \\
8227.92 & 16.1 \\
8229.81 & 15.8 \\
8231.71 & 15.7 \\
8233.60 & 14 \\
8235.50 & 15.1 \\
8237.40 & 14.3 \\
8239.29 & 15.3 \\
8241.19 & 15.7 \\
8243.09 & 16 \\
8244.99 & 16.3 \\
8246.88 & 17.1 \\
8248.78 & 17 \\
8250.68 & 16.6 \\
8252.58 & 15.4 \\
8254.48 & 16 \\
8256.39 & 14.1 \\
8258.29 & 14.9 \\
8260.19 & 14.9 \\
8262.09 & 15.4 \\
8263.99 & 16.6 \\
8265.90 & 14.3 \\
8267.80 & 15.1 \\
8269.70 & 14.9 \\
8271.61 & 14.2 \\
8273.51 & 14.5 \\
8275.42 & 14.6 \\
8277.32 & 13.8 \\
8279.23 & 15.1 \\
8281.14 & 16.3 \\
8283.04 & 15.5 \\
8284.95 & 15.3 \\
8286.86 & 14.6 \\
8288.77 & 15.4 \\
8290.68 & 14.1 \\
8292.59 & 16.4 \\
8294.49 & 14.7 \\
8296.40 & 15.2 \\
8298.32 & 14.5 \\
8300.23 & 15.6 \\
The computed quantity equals 0.2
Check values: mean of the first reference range 15.2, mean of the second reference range 15.2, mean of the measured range 15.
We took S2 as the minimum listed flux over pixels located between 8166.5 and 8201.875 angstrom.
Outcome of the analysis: 13.1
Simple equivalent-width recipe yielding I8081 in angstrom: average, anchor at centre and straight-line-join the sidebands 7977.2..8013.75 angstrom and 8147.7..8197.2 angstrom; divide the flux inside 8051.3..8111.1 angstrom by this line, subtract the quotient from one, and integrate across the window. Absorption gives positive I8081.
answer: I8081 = 2.0 angstrom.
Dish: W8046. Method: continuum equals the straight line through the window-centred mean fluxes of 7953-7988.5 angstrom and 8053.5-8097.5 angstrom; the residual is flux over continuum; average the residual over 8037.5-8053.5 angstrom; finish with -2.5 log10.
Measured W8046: -0.01 mag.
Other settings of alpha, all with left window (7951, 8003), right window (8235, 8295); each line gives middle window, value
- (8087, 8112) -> 0.8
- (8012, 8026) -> 0.2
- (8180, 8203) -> 0.2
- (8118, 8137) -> -0.6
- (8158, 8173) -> -0.6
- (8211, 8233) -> 0.4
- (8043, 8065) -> -0.6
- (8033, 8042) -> 0.1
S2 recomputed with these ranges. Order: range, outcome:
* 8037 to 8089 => 12.2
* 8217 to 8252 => 14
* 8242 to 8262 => 14.1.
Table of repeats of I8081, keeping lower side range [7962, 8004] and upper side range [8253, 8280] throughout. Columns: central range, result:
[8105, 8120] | -0.3 angstrom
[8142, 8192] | -1.7 angstrom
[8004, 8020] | 0.3 angstrom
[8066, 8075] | 0.4 angstrom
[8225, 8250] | -1.3 angstrom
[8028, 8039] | -0.3 angstrom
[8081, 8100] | 0.1 angstrom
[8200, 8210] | 0.0 angstrom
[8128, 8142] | -0.5 angstrom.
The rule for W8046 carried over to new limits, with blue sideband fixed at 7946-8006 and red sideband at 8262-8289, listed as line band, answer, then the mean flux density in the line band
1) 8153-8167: -0.07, 16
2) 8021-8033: -0.06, 15.7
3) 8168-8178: -0.02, 15.2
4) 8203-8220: 0.02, 14.8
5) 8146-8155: -0.02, 15.3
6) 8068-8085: 0.04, 14.4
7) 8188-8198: -0.02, 15.2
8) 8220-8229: -0.01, 15.2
